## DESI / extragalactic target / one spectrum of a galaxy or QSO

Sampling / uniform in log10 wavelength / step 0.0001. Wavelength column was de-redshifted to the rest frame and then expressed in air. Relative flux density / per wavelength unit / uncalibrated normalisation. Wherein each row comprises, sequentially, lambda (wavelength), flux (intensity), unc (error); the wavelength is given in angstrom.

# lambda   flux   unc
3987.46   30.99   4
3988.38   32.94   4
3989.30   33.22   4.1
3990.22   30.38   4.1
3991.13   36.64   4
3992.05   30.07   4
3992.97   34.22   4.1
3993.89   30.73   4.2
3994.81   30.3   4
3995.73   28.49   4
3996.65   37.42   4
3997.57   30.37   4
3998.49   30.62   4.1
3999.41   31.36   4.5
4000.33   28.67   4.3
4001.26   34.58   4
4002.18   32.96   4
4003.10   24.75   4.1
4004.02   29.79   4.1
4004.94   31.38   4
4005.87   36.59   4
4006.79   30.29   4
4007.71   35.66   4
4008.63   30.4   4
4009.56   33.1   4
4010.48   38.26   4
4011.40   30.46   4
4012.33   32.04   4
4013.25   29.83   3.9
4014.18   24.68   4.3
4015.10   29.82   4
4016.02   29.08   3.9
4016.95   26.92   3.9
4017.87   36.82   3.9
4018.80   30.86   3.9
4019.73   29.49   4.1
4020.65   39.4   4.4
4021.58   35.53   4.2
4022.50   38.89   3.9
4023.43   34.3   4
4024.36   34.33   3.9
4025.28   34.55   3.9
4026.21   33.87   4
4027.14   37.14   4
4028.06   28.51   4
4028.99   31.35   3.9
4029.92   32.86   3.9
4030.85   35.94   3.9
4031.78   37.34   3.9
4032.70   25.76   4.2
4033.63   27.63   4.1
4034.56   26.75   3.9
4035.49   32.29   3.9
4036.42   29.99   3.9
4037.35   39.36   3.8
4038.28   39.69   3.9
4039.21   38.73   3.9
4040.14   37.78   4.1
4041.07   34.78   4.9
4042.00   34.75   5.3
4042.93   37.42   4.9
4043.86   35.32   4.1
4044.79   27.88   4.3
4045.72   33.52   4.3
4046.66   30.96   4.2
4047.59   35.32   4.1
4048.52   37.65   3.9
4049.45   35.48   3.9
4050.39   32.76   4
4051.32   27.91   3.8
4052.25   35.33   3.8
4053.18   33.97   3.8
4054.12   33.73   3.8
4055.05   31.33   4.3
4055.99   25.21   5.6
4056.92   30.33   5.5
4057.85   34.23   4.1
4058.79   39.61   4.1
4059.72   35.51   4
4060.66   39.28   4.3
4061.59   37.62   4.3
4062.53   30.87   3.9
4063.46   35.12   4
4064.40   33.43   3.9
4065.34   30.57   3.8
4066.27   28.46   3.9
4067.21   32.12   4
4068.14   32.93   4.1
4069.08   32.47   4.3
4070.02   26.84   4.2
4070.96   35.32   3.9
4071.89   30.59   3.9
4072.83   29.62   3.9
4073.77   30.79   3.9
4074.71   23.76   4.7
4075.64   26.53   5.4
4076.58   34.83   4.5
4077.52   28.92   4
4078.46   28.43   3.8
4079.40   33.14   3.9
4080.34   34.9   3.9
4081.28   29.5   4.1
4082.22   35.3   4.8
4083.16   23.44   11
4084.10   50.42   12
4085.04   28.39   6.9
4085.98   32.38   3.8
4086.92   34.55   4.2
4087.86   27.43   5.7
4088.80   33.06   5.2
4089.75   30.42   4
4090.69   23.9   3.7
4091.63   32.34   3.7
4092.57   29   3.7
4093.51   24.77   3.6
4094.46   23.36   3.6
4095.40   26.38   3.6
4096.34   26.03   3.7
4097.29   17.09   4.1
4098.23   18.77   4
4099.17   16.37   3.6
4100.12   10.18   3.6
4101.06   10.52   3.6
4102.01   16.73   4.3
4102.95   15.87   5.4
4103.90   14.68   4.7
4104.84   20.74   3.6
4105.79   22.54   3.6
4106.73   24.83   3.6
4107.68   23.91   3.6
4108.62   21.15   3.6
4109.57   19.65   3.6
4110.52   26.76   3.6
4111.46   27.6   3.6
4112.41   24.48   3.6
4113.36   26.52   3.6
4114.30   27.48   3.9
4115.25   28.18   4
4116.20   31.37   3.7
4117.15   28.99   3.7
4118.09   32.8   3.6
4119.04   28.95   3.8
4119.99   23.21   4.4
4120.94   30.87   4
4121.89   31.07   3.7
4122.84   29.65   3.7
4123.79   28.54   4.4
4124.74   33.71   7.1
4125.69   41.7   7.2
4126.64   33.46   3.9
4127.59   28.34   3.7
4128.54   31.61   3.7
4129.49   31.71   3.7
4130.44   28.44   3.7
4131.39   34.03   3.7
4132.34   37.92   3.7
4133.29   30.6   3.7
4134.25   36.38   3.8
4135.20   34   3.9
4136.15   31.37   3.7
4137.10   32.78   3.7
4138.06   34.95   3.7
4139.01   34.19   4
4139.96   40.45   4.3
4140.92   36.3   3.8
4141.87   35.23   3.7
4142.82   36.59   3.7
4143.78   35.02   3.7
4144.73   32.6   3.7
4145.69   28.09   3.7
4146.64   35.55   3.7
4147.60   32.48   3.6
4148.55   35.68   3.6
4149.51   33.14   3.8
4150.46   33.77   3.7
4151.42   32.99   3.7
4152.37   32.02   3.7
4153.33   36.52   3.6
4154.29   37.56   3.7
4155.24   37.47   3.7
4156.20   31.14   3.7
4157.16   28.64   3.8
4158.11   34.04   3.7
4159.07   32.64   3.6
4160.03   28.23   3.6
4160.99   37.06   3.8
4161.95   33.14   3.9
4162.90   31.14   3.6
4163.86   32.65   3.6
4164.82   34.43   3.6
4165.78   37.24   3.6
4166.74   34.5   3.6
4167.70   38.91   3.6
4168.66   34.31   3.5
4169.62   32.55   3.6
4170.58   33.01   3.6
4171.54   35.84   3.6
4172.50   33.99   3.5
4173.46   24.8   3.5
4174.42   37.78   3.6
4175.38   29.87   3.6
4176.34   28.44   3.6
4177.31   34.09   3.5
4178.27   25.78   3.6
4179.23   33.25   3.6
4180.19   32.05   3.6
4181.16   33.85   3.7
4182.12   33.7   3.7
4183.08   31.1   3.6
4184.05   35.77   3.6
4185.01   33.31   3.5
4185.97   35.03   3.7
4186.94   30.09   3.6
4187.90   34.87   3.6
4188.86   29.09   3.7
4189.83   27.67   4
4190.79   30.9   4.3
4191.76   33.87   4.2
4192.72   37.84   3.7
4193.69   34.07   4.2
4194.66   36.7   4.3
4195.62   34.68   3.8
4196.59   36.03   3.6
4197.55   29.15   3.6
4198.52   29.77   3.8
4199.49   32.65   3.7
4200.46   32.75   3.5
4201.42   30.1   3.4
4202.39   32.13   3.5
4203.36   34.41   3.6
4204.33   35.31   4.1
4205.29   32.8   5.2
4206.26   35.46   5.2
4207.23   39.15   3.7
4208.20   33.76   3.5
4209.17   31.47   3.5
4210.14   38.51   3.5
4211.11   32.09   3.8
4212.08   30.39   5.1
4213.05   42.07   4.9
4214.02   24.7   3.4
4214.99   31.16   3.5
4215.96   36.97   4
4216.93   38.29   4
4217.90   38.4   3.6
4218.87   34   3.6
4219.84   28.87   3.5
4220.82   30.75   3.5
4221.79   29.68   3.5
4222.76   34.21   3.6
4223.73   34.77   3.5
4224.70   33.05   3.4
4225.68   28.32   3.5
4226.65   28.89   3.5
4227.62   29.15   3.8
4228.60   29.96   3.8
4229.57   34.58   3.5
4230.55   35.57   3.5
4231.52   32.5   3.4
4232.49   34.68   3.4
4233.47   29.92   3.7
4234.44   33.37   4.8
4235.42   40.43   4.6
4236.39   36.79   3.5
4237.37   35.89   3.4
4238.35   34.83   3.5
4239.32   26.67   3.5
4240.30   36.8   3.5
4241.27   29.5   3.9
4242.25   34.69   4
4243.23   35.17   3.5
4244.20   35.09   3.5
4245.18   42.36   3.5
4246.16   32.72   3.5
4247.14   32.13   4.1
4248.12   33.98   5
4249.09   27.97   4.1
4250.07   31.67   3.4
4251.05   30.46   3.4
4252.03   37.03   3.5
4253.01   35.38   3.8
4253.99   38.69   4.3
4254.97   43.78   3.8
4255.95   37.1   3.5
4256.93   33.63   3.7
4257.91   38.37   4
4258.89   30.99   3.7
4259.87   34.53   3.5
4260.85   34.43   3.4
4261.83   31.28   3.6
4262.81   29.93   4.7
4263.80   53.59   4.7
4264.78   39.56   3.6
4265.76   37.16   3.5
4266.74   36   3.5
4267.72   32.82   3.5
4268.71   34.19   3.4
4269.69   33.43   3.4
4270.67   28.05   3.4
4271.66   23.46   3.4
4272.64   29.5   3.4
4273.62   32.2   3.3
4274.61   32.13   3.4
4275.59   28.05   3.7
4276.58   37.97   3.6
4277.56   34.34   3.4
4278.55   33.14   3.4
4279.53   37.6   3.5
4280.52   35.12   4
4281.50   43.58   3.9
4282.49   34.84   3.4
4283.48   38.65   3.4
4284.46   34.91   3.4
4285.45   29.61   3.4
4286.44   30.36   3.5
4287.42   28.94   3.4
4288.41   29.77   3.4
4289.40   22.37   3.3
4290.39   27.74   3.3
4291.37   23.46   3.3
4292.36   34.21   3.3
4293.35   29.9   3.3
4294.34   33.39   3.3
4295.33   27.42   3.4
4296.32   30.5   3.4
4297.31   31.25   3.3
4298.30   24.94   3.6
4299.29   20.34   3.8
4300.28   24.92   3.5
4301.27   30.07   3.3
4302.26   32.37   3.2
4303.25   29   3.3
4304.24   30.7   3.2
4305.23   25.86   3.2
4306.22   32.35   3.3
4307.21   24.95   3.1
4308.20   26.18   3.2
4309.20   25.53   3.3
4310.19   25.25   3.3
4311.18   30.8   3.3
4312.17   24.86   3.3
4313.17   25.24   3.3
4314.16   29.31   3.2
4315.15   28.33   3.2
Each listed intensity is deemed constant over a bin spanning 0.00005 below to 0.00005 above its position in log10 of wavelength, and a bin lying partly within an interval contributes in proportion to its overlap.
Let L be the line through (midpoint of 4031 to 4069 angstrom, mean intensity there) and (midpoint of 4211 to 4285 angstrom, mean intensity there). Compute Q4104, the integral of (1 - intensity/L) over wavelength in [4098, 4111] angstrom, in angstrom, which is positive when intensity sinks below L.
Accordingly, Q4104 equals 5.7 angstrom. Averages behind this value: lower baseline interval 33.5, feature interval 18.8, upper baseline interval 34.1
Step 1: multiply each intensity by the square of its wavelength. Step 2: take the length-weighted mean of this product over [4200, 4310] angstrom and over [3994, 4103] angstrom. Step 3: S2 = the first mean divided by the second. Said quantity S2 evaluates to 1.2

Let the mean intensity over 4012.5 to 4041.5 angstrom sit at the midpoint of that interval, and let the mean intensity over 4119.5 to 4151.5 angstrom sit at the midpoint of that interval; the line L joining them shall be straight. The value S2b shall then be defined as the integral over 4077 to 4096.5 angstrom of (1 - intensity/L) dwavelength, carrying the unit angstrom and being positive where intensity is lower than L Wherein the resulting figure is 1.6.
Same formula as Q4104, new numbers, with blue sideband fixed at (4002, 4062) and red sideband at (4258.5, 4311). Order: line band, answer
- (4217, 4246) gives -1.6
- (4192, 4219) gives -1.8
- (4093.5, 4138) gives 8.1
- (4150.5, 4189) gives -1.1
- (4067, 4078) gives 0.8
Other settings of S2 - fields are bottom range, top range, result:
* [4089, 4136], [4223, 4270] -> 1.38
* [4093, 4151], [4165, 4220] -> 1.21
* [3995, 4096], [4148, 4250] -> 1.11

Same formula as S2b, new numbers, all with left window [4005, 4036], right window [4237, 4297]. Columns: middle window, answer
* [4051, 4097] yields 1.95 angstrom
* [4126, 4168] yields -1.02 angstrom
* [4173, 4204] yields 0.71 angstrom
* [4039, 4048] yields -0.55 angstrom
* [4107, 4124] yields 2.89 angstrom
